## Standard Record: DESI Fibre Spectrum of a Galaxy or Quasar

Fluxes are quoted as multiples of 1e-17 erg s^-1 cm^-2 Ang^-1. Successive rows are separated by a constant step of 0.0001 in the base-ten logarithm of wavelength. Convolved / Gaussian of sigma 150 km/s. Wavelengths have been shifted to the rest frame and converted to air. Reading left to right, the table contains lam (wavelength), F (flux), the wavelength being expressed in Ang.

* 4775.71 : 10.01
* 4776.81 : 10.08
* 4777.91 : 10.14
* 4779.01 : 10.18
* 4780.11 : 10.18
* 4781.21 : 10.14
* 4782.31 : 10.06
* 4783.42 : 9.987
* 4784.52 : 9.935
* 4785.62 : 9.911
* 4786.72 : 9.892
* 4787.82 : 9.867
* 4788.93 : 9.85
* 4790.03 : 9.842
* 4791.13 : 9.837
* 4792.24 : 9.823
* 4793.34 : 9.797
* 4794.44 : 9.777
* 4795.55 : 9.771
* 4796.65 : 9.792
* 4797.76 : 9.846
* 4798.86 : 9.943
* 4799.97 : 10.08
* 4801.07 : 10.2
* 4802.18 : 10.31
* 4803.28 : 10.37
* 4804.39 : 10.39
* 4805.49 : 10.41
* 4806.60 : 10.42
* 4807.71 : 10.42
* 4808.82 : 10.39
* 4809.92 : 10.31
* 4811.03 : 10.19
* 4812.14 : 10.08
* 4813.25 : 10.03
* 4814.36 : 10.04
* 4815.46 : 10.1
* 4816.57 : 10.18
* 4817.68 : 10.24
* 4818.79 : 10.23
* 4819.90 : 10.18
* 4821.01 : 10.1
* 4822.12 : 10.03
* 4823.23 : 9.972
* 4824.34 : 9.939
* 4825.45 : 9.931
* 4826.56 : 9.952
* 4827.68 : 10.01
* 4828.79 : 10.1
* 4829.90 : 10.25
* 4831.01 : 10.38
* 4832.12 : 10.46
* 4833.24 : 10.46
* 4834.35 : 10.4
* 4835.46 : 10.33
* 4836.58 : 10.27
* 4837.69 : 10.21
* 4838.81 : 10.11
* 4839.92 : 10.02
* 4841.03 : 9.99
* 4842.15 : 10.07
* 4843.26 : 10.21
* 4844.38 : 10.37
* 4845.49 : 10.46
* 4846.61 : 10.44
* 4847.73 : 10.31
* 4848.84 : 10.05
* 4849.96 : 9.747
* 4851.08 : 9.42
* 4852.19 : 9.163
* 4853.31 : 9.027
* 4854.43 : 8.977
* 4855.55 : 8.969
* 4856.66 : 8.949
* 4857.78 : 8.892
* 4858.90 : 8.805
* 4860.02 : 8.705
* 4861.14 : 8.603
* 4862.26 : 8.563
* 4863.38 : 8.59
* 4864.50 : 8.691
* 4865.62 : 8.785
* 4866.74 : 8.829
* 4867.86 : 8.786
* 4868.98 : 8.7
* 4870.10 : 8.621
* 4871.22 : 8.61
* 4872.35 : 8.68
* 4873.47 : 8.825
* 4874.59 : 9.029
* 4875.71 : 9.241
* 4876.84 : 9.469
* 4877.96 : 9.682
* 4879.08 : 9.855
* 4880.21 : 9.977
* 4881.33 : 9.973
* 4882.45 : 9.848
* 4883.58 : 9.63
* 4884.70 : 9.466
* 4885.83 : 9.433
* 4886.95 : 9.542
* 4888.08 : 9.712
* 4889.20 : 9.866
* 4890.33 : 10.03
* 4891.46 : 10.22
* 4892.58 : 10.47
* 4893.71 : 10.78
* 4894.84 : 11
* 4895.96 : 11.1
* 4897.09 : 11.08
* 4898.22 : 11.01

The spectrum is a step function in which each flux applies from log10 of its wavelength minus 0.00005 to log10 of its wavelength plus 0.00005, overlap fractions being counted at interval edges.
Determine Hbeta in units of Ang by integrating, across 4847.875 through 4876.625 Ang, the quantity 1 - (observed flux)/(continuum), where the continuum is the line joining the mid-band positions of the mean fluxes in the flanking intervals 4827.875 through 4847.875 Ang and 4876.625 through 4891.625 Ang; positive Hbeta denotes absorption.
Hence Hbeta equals 3.0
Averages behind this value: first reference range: 10.3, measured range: 8.96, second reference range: 9.76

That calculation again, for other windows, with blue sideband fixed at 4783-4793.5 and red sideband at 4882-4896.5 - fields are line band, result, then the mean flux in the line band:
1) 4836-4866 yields 1.5 Ang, 9.5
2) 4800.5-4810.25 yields -0.4 Ang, 10.4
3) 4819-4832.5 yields -0.2 Ang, 10.1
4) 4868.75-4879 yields 1.0 Ang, 9.03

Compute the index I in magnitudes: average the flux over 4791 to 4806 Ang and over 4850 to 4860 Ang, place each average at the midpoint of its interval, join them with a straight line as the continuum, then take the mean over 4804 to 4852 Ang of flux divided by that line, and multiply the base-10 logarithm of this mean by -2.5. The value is -0.07 mag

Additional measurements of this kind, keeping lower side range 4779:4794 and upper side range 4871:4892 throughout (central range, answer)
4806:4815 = -0.04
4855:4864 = 0.10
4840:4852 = -0.04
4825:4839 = -0.05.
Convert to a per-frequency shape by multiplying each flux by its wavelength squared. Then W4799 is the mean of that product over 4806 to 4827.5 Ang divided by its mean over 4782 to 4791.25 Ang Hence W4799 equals 1.0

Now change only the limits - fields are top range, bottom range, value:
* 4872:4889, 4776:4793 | 0.99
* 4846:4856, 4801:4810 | 0.94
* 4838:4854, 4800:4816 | 0.99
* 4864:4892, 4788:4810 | 0.96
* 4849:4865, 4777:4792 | 0.93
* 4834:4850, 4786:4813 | 1.03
